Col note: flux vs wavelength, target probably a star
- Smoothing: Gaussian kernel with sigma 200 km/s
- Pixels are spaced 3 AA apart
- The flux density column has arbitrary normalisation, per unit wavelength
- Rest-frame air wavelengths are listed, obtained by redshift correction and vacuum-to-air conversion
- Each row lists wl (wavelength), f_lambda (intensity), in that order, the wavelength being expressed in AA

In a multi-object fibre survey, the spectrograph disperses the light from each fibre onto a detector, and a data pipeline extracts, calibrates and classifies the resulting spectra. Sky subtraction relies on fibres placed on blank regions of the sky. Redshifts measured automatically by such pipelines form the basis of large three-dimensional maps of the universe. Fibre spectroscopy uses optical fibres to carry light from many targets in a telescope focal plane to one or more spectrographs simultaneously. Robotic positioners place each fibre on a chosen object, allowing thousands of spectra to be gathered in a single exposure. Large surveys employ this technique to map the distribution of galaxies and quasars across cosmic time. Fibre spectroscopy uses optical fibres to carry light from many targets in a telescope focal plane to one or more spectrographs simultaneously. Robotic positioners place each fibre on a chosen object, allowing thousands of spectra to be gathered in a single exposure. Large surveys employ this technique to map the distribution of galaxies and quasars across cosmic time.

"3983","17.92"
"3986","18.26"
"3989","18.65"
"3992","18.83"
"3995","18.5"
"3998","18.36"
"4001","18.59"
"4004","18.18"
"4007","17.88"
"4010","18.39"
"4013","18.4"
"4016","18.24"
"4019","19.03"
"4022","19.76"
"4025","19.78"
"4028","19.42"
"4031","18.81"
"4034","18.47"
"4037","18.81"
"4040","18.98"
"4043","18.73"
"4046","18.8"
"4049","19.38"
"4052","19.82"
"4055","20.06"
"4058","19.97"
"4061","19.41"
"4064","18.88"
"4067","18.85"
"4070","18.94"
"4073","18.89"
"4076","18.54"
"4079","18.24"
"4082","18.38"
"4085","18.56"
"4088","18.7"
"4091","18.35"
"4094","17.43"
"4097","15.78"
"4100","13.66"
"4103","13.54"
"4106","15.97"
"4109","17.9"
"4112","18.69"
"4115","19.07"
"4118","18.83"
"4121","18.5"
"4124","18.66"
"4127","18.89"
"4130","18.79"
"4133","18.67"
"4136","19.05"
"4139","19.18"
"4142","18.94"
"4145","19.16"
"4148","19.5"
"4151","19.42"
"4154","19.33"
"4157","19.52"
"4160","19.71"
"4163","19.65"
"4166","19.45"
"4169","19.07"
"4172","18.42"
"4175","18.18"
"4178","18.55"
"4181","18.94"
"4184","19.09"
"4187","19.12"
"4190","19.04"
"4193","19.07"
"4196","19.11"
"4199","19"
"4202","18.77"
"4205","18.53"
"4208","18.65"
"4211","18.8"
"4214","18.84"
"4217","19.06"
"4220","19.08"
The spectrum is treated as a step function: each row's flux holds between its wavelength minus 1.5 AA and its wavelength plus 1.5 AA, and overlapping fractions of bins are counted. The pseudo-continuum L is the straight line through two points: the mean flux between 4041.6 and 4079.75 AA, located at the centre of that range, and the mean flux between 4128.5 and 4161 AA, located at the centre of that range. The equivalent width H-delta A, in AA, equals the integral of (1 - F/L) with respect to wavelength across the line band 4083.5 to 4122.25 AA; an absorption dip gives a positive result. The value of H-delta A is 3.8 AA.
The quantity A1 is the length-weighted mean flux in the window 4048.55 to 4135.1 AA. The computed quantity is 18.2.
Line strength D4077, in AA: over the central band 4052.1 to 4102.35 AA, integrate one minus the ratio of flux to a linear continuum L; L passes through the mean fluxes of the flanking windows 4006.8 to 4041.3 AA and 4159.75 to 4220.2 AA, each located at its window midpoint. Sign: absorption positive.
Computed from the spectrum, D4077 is 1.69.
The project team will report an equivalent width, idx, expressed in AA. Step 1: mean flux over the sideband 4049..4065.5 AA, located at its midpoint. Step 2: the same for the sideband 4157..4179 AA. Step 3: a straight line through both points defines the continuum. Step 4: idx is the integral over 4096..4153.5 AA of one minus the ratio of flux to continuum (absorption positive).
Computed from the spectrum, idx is 3.6 AA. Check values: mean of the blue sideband 19.6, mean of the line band 18.1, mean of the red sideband 19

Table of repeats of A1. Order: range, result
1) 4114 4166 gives 19.1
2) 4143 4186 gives 19.1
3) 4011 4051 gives 19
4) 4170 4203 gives 18.8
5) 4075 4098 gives 18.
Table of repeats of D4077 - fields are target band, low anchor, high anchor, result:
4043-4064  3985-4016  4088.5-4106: -3.0 AA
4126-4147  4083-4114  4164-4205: -1.4 AA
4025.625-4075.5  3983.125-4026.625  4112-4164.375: -1.0 AA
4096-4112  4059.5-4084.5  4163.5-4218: 2.7 AA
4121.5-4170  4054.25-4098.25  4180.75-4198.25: -0.7 AA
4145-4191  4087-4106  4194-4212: -3.1 AA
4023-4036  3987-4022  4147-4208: -0.4 AA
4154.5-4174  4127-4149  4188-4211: -0.3 AA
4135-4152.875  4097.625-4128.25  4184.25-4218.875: -1.3 AA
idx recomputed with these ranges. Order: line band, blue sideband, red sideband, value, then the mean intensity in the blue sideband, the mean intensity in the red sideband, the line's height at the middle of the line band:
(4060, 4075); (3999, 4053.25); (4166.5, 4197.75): -0.09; 18.9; 18.9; 18.9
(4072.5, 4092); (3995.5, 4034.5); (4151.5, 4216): 0.33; 18.7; 19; 18.8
